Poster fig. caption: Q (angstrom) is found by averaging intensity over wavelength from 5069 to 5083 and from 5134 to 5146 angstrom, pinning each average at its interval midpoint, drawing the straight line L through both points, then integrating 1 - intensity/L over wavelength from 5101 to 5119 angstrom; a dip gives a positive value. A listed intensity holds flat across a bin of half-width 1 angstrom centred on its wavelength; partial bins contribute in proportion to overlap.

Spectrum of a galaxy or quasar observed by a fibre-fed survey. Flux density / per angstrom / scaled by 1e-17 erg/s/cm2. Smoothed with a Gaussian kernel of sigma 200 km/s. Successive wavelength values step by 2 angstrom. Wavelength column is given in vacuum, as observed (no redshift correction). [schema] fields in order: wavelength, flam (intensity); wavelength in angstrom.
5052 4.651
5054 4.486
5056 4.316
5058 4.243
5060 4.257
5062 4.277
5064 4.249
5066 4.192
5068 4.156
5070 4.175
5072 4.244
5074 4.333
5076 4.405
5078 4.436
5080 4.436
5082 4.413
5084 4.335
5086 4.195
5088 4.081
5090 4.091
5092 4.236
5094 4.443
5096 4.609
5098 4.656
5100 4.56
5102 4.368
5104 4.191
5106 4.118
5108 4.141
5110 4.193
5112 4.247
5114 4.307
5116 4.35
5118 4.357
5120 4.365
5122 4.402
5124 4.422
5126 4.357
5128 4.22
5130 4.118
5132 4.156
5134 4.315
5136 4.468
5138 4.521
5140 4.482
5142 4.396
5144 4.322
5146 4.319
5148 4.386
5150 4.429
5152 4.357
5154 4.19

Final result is 0.55 angstrom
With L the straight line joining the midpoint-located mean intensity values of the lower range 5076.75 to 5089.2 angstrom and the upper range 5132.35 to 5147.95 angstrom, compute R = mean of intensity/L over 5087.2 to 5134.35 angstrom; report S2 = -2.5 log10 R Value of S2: 0.01 mag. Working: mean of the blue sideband 4.31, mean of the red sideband 4.39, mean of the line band 4.31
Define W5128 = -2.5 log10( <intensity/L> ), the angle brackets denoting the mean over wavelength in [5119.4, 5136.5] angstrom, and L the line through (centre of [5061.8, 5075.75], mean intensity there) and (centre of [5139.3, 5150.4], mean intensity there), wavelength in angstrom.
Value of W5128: 0.01 mag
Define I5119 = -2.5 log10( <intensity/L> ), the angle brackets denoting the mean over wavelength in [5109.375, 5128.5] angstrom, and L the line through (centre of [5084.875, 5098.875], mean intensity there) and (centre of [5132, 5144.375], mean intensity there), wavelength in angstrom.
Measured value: 0.01 mag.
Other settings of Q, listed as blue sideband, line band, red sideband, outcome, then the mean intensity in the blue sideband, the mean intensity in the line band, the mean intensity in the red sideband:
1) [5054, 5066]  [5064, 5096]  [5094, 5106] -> 0.5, 4.28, 4.29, 4.44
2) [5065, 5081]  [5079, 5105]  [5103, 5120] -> -0.5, 4.3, 4.35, 4.25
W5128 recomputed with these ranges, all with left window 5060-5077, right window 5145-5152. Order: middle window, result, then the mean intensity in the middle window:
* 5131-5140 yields -0.01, 4.38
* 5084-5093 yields 0.03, 4.17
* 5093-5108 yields -0.02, 4.4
